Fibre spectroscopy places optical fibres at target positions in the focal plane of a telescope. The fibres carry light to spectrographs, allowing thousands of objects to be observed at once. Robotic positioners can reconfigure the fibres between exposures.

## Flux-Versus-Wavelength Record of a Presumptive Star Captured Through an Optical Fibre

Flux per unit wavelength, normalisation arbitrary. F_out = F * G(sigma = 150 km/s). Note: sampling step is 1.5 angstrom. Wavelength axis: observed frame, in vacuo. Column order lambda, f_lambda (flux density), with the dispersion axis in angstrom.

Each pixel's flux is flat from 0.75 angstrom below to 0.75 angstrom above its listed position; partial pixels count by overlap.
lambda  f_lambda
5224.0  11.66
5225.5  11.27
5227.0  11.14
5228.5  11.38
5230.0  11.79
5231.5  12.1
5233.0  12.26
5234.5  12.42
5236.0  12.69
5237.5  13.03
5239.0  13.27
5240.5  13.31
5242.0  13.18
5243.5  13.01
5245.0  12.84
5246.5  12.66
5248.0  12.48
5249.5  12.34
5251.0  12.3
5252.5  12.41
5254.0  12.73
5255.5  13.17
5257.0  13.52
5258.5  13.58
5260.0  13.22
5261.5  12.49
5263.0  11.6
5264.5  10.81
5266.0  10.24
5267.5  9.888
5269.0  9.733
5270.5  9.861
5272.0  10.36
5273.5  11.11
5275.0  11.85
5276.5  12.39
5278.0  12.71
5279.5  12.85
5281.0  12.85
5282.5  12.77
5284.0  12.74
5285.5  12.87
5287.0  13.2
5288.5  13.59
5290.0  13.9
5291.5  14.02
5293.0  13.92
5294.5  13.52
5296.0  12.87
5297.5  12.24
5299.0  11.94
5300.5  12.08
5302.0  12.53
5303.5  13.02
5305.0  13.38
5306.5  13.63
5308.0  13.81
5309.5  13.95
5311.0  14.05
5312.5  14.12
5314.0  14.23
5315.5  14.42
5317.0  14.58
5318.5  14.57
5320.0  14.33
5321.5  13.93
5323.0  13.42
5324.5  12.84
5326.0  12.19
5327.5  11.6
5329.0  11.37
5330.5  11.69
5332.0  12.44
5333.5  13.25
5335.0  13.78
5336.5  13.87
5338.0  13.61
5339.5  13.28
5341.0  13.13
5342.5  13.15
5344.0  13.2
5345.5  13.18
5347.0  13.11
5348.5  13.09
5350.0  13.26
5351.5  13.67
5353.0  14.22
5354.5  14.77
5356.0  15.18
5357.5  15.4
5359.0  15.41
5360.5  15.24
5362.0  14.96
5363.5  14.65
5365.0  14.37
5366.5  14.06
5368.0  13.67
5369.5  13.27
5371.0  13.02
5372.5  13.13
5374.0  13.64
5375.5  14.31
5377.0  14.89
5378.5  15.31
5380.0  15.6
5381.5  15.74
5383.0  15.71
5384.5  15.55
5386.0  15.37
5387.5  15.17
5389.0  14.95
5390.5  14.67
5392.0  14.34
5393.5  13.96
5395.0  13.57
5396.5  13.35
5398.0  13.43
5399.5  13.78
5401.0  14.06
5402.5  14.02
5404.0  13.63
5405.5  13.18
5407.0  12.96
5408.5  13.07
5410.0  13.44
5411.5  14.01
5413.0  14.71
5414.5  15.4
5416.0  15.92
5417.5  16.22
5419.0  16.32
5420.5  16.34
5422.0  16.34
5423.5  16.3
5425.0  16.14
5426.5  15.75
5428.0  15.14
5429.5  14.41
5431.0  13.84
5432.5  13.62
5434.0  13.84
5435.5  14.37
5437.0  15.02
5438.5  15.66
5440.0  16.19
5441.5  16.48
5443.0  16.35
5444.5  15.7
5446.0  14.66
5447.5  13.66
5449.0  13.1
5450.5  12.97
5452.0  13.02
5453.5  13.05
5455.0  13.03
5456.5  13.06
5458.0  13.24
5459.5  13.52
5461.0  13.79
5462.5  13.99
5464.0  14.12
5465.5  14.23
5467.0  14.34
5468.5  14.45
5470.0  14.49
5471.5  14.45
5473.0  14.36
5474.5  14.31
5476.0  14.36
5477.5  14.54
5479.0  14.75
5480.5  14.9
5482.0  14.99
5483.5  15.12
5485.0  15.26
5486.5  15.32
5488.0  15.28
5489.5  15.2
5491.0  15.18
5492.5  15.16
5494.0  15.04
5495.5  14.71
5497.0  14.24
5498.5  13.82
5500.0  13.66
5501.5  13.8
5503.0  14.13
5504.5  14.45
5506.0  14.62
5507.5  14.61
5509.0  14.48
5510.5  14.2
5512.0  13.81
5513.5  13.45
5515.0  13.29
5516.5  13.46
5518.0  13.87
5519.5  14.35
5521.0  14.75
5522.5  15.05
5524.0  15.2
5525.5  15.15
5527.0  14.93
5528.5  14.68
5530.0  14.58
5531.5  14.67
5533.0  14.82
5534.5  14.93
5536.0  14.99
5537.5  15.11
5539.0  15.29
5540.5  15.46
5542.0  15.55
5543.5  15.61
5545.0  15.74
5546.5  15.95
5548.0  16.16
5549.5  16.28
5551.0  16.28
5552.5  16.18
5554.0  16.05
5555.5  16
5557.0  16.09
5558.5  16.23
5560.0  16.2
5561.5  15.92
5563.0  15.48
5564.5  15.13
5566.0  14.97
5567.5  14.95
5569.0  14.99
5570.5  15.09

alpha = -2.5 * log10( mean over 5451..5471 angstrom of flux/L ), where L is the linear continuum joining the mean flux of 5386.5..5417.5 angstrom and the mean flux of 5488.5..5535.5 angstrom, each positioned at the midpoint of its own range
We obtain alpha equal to 0.047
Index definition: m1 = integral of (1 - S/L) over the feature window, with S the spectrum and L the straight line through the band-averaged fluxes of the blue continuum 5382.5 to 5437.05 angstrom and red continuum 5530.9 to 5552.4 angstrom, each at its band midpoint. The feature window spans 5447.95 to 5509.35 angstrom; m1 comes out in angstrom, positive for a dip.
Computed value 3.4 angstrom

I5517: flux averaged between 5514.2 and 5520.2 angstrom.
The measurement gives 13.7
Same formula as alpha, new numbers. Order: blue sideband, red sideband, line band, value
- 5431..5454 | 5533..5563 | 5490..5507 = 0.053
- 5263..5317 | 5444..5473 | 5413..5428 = -0.177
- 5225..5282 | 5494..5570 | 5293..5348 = -0.036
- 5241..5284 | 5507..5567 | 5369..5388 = -0.100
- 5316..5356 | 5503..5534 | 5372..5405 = -0.063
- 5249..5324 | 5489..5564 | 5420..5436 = -0.075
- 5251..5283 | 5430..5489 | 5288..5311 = -0.078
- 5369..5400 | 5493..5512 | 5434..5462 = 0.008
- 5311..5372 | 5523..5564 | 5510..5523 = 0.095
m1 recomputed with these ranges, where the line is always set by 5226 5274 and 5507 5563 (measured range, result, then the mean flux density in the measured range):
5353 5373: -1.7 angstrom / 14.4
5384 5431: -3.1 angstrom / 14.7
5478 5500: -0.4 angstrom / 14.9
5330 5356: -0.6 angstrom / 13.4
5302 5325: -2.0 angstrom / 13.9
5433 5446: -1.2 angstrom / 15.4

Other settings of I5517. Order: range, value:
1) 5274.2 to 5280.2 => 12.4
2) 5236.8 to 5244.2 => 13.2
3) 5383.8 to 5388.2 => 15.4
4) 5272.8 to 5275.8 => 11.5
